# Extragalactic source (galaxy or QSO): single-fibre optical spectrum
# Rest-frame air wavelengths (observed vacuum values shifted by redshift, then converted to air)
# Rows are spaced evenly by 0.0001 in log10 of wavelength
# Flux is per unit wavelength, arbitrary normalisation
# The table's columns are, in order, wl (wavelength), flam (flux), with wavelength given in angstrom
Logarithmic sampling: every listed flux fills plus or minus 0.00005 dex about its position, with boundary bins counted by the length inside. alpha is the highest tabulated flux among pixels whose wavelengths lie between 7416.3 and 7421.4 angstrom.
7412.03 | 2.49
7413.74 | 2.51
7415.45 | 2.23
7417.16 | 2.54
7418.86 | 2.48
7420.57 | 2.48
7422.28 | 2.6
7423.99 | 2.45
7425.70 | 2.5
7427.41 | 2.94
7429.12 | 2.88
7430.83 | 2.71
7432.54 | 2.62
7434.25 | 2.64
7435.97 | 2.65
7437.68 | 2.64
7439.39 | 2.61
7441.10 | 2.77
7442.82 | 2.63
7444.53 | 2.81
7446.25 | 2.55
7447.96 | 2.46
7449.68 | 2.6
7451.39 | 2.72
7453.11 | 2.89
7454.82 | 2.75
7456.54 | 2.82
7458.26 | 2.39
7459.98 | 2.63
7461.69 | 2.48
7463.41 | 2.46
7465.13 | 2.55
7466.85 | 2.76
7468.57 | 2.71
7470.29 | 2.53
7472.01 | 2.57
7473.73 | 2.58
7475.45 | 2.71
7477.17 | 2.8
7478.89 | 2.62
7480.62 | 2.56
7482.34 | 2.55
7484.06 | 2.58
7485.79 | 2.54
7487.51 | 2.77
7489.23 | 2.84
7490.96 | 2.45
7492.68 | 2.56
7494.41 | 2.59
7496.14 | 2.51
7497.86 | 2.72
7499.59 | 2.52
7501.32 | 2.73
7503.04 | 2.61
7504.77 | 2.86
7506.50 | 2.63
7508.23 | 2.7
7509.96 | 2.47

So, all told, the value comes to 2.54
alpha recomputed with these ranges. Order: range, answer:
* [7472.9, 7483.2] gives 2.8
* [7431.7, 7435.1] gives 2.64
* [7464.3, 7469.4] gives 2.76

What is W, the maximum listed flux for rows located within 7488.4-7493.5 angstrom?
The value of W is 2.84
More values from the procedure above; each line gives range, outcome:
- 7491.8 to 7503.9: 2.73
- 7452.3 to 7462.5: 2.89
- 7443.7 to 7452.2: 2.81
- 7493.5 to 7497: 2.59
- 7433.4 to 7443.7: 2.77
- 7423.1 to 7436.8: 2.94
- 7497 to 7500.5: 2.72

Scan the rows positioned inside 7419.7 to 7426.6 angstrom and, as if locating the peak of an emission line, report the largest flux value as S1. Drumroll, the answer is 2.6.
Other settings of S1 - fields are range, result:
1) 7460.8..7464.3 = 2.48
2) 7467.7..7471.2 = 2.71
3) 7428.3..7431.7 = 2.88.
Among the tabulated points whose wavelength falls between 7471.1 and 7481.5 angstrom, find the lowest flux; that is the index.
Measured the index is 2.56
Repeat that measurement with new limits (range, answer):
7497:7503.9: 2.52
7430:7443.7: 2.61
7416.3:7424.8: 2.45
